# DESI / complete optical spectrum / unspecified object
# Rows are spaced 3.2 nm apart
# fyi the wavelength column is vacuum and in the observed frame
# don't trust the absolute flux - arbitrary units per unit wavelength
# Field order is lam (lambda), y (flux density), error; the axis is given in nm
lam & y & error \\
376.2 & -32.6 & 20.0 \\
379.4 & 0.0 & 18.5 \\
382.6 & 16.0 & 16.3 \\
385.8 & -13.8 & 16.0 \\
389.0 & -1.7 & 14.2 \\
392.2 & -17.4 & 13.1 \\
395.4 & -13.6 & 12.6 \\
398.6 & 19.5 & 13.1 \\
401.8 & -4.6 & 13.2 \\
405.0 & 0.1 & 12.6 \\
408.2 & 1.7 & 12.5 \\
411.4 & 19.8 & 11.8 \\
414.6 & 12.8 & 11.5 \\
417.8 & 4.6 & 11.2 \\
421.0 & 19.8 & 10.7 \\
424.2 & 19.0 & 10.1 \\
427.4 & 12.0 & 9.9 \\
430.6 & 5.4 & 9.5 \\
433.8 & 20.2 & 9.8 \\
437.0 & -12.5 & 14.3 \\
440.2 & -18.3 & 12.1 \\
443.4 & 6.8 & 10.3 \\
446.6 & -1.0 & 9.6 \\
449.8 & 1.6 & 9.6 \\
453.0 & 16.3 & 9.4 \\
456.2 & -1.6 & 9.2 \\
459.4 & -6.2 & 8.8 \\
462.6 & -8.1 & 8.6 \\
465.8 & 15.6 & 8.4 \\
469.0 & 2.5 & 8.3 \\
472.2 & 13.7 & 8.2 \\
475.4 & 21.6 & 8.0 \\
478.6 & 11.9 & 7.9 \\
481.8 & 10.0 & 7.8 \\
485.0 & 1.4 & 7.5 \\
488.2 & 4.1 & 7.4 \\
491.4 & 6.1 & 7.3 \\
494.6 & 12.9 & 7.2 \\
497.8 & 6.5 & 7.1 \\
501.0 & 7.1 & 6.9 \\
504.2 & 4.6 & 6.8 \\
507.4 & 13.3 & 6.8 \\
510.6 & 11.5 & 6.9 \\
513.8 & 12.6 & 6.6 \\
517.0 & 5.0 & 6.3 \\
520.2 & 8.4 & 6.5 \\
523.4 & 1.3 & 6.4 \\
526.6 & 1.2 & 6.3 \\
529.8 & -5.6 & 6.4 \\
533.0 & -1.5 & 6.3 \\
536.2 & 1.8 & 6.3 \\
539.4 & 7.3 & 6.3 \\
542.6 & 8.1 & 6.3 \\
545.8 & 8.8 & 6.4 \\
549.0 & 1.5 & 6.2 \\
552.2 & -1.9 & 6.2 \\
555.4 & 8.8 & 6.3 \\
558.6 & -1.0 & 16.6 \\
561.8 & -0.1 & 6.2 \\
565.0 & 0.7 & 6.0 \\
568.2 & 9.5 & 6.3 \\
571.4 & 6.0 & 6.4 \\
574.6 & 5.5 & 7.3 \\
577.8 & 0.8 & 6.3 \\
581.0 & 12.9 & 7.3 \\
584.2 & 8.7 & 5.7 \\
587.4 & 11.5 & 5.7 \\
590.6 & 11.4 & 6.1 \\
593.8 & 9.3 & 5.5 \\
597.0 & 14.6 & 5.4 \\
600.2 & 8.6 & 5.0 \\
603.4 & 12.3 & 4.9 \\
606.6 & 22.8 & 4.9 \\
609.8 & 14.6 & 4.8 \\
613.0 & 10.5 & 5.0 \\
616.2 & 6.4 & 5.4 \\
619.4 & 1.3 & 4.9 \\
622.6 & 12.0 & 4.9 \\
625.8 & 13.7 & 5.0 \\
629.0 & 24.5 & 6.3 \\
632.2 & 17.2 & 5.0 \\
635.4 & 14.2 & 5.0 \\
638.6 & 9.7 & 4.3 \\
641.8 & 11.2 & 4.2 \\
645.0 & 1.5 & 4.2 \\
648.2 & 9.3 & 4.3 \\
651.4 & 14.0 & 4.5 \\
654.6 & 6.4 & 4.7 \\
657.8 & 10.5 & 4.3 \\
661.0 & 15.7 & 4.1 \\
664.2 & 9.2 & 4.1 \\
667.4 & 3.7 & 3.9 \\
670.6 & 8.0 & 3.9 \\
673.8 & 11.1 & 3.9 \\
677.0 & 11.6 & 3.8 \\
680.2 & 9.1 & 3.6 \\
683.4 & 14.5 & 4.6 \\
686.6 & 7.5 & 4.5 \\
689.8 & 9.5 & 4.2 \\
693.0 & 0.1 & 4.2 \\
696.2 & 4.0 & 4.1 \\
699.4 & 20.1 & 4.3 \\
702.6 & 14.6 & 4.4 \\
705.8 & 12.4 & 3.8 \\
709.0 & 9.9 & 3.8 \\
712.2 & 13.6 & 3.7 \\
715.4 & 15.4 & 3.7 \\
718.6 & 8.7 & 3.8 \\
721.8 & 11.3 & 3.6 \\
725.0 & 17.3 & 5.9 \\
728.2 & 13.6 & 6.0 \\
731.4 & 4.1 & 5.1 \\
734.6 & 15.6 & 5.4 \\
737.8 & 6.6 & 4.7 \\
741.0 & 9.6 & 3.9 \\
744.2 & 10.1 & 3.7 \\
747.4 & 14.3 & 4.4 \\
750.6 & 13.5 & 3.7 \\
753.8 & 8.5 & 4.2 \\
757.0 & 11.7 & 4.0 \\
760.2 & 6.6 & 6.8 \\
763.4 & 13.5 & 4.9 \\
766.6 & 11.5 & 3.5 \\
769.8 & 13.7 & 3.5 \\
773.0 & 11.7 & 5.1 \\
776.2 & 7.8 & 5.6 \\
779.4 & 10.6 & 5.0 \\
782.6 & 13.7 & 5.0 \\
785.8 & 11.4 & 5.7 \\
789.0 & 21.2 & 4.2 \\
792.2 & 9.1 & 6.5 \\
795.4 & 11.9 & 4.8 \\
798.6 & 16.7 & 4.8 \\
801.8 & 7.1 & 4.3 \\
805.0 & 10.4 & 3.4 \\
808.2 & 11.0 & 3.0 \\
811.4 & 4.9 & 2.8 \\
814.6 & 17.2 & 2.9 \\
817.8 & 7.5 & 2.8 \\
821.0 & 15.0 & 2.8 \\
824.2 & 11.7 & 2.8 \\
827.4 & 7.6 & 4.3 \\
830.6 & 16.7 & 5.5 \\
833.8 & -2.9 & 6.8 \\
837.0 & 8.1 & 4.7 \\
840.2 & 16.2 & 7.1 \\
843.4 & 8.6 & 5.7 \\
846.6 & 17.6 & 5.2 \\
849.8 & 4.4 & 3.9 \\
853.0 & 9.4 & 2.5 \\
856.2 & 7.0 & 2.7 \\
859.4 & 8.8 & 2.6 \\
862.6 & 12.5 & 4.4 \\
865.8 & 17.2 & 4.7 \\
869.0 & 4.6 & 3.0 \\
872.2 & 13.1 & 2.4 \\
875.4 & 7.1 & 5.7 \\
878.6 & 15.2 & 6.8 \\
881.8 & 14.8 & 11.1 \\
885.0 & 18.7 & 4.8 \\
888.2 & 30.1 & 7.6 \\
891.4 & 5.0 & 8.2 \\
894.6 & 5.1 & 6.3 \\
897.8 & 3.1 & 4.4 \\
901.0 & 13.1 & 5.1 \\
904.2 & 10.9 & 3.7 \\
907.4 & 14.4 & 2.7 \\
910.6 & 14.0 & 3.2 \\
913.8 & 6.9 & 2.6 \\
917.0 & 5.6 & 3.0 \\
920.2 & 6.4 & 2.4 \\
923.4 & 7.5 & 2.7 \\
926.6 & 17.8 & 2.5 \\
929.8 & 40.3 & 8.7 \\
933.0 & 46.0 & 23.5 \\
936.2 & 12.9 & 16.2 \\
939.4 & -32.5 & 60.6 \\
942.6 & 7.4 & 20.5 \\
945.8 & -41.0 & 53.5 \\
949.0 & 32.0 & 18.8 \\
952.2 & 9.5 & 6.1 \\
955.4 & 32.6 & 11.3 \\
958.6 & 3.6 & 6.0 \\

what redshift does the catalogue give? 0.771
